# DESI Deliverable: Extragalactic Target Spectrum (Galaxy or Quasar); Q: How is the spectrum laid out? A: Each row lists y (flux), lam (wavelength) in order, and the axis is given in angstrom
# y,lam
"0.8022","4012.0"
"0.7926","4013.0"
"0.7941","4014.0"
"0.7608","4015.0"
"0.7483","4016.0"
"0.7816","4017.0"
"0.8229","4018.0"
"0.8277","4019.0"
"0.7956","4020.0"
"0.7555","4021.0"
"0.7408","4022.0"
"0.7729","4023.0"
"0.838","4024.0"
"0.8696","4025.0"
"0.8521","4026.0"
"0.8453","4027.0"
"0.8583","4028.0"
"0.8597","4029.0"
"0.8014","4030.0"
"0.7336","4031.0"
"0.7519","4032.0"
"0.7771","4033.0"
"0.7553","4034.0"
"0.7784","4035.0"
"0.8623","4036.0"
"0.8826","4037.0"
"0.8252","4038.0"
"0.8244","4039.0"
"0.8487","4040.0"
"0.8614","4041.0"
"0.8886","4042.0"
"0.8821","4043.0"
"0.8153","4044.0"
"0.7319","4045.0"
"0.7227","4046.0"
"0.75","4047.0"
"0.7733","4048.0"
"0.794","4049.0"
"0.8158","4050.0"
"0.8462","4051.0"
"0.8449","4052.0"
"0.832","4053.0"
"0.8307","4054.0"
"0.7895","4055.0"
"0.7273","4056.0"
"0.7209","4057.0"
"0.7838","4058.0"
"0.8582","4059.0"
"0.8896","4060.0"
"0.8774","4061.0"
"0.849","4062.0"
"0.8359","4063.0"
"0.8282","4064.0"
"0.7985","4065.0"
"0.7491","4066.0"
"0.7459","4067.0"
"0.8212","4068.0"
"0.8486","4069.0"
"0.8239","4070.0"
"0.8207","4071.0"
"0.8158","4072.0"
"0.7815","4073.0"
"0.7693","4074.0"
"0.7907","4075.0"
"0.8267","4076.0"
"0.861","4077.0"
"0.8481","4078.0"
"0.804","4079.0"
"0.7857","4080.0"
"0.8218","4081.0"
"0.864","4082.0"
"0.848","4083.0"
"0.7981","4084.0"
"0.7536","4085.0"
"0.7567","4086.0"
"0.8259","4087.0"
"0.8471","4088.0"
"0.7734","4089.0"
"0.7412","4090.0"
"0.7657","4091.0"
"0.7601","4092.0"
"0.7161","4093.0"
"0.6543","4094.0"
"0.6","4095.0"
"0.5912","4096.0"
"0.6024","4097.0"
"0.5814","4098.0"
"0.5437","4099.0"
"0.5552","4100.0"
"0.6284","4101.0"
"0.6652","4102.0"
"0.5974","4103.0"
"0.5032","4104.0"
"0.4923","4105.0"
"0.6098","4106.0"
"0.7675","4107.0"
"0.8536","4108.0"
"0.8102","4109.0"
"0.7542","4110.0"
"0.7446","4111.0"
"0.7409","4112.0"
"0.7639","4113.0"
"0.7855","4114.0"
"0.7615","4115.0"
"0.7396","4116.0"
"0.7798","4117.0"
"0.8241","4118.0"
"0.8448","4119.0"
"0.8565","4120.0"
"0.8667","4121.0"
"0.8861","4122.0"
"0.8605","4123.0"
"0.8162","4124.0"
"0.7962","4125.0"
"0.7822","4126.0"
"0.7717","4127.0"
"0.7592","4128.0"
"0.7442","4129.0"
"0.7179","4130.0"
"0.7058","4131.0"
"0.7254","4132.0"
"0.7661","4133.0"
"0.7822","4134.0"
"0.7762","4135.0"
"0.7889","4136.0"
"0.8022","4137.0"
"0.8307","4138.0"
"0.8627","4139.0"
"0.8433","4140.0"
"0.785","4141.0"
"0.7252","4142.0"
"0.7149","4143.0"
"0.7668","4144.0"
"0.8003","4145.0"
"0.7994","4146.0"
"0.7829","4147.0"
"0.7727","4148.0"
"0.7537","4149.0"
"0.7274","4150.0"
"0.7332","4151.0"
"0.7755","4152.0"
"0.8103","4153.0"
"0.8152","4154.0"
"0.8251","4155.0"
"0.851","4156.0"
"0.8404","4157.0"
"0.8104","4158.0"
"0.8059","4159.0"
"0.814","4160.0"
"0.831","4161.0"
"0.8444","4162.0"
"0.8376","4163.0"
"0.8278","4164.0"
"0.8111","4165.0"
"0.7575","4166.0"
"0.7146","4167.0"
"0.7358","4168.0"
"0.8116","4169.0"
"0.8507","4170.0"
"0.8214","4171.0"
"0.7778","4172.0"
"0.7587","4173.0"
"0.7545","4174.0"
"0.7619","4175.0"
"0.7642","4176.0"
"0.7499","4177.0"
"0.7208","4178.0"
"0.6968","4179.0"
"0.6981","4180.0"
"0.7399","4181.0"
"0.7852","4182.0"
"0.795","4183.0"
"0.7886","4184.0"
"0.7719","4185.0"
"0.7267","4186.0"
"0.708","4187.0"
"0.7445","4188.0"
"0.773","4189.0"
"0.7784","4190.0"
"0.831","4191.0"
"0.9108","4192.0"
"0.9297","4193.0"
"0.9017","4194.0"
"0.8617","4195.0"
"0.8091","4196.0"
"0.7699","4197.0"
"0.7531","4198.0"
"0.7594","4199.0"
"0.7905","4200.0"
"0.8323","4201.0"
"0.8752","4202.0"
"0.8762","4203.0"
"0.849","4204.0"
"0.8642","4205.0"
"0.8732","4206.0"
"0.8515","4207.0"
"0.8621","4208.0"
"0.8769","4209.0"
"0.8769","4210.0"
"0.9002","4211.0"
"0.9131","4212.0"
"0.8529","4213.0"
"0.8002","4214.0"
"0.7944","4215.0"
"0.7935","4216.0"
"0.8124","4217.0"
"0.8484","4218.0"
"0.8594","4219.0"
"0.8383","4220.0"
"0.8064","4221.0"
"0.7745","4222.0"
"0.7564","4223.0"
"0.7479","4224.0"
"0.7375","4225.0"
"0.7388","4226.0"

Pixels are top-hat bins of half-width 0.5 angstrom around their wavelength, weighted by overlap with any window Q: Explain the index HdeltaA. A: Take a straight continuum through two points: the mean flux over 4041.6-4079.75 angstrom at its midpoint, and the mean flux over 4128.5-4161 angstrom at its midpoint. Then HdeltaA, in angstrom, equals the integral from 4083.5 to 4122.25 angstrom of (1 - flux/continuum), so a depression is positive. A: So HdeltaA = 3.7 angstrom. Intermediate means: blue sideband 0.81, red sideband 0.784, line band 0.721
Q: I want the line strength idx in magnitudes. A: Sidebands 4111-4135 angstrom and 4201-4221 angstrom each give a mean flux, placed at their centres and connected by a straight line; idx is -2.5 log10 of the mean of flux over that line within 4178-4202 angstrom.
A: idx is 0.06 mag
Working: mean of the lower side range 0.785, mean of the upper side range 0.852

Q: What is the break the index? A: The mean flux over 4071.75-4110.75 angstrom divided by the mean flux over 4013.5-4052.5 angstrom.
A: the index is 0.90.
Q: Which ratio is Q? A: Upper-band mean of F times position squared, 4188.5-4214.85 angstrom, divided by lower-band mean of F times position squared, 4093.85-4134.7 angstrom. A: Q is 1.22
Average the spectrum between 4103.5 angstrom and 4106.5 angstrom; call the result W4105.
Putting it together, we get 0.535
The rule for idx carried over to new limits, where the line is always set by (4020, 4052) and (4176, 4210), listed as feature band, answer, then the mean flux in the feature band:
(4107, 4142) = 0.023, 0.791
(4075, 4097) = 0.053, 0.77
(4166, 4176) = 0.043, 0.775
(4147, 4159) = 0.019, 0.792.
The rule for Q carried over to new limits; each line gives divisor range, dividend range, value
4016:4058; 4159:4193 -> 1.04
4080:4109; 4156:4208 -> 1.19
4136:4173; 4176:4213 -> 1.04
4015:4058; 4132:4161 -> 1.04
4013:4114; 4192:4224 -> 1.16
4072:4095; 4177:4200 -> 1.05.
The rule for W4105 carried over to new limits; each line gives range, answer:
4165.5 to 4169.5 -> 0.755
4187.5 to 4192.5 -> 0.808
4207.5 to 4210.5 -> 0.872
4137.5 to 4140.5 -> 0.846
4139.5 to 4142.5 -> 0.784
